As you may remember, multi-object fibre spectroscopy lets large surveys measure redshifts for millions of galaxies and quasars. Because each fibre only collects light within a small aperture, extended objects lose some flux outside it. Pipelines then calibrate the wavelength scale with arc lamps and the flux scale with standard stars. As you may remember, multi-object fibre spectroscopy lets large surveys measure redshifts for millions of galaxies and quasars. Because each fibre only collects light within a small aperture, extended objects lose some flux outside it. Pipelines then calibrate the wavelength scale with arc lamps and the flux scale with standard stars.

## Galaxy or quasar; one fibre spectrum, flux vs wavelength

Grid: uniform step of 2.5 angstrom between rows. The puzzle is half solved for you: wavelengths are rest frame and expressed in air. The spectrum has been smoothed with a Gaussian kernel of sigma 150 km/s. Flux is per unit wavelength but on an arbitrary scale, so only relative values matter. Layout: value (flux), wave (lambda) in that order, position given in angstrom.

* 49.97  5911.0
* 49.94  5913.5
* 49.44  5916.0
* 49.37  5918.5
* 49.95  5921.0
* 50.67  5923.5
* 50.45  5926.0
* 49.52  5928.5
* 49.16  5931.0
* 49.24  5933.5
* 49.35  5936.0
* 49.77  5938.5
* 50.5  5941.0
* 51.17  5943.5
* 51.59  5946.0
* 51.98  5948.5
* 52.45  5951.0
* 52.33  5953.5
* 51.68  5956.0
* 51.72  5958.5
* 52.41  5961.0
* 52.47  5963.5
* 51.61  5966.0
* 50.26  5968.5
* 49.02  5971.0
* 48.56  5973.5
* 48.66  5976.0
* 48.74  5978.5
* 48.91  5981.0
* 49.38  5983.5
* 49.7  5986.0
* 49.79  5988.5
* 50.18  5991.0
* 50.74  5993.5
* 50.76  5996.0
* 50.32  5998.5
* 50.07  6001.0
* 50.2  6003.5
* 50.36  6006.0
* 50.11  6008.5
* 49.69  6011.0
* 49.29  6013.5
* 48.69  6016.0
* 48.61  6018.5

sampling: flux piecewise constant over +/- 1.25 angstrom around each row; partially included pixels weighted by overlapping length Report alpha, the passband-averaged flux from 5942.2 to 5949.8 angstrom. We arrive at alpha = 51.6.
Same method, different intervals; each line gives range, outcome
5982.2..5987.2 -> 49.5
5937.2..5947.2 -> 50.7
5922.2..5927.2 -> 50.6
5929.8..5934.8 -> 49.2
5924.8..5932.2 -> 49.7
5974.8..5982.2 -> 48.8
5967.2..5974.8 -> 49.3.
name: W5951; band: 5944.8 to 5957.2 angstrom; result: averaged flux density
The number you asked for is 52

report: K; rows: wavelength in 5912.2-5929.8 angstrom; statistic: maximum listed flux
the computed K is 50.67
